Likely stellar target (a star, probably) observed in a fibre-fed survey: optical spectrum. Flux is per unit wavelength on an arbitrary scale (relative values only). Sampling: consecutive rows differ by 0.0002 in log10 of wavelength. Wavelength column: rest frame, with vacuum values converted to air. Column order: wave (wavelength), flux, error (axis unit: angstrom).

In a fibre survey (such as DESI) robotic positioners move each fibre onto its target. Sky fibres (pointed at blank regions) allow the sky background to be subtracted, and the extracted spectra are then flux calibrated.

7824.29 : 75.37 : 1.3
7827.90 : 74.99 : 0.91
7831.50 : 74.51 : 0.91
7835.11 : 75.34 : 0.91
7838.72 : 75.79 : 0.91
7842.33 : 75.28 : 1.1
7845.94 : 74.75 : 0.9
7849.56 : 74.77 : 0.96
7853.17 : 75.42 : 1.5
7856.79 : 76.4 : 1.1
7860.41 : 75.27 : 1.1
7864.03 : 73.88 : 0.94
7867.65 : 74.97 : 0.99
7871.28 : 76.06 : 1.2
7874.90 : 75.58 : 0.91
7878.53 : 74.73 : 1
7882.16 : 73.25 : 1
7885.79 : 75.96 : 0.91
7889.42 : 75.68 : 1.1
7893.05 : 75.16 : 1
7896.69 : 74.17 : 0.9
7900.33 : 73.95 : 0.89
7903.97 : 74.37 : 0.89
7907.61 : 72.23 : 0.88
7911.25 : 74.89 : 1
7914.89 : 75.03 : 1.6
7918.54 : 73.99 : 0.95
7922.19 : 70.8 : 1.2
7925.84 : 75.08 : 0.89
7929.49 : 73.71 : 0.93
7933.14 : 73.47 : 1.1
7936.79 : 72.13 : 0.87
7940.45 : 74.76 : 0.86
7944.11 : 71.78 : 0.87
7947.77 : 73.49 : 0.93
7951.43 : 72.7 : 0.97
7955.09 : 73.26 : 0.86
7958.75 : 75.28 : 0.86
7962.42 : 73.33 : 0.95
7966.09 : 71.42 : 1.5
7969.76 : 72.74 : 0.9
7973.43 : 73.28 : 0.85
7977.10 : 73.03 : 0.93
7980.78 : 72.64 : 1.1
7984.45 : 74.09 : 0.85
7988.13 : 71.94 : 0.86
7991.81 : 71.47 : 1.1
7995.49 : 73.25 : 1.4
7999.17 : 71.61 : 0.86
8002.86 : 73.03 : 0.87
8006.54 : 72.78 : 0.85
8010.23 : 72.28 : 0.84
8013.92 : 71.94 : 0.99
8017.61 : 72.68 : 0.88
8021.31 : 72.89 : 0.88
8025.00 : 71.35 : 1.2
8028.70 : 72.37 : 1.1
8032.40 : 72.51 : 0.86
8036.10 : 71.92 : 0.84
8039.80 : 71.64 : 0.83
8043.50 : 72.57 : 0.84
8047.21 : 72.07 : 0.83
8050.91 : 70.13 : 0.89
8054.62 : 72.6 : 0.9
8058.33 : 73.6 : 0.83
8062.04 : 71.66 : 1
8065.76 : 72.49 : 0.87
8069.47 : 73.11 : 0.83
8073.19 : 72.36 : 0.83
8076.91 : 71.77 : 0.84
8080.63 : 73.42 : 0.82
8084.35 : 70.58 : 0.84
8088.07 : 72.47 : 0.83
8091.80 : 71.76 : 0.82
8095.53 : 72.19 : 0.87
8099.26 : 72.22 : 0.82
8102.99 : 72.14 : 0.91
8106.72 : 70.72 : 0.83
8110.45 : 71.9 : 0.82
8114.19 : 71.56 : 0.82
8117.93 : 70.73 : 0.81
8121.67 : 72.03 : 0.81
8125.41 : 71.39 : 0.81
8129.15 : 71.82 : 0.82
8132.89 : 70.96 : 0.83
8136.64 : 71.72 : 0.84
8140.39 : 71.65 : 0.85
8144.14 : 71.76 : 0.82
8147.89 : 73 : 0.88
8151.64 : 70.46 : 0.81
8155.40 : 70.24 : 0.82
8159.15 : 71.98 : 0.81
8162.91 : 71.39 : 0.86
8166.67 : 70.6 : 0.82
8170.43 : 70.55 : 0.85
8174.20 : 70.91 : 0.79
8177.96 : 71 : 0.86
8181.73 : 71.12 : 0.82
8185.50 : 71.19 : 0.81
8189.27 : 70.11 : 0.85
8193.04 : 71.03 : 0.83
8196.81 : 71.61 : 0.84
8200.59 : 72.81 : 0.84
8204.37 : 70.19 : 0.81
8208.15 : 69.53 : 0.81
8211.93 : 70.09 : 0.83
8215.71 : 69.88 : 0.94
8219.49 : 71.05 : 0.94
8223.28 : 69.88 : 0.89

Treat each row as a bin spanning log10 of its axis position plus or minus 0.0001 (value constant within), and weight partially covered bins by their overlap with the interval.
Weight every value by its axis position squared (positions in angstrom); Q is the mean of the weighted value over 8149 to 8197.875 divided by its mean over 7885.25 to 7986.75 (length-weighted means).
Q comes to 1.0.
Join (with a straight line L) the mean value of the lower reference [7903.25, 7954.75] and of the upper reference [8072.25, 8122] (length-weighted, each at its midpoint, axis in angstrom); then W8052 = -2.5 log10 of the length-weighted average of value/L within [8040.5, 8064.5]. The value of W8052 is 0.00 mag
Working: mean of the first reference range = 73.4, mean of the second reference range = 71.8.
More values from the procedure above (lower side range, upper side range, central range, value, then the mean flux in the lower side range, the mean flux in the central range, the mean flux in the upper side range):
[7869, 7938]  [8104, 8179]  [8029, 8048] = 0.007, 74.2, 72.2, 71.3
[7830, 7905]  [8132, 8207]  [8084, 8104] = 0.003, 75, 72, 71.2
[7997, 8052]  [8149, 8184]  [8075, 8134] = -0.004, 72.2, 71.7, 71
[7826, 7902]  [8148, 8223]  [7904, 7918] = 0.005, 75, 74.1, 70.9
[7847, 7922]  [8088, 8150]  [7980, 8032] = 0.011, 74.7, 72.4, 71.7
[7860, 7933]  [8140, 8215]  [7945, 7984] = 0.007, 74.4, 73.1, 71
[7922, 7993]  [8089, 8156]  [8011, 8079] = 0.001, 73.1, 72.2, 71.6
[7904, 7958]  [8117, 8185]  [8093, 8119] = 0.001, 73.5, 71.7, 71.3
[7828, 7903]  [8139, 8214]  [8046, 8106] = 0.003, 75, 72.1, 71.1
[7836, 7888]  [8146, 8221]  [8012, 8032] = 0.012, 75.2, 72.2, 70.9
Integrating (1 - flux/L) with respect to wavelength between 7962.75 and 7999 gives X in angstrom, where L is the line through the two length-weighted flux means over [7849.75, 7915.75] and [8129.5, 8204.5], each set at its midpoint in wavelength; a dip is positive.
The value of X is 0.5 angstrom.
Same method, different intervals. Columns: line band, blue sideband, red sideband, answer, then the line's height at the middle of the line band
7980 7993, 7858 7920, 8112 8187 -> 0.15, 73.4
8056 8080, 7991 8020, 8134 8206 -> -0.20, 72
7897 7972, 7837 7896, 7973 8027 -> 0.39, 73.8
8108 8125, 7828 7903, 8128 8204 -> 0.09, 71.9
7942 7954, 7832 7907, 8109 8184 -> 0.19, 73.9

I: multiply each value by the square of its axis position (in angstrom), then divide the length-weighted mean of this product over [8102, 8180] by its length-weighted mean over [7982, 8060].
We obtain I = 1.0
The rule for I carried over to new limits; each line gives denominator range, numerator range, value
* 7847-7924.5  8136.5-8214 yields 1.02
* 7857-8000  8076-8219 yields 1.02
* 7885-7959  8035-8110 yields 1.01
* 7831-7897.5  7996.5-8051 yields 1.00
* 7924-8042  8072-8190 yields 1.02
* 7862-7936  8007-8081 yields 1.01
